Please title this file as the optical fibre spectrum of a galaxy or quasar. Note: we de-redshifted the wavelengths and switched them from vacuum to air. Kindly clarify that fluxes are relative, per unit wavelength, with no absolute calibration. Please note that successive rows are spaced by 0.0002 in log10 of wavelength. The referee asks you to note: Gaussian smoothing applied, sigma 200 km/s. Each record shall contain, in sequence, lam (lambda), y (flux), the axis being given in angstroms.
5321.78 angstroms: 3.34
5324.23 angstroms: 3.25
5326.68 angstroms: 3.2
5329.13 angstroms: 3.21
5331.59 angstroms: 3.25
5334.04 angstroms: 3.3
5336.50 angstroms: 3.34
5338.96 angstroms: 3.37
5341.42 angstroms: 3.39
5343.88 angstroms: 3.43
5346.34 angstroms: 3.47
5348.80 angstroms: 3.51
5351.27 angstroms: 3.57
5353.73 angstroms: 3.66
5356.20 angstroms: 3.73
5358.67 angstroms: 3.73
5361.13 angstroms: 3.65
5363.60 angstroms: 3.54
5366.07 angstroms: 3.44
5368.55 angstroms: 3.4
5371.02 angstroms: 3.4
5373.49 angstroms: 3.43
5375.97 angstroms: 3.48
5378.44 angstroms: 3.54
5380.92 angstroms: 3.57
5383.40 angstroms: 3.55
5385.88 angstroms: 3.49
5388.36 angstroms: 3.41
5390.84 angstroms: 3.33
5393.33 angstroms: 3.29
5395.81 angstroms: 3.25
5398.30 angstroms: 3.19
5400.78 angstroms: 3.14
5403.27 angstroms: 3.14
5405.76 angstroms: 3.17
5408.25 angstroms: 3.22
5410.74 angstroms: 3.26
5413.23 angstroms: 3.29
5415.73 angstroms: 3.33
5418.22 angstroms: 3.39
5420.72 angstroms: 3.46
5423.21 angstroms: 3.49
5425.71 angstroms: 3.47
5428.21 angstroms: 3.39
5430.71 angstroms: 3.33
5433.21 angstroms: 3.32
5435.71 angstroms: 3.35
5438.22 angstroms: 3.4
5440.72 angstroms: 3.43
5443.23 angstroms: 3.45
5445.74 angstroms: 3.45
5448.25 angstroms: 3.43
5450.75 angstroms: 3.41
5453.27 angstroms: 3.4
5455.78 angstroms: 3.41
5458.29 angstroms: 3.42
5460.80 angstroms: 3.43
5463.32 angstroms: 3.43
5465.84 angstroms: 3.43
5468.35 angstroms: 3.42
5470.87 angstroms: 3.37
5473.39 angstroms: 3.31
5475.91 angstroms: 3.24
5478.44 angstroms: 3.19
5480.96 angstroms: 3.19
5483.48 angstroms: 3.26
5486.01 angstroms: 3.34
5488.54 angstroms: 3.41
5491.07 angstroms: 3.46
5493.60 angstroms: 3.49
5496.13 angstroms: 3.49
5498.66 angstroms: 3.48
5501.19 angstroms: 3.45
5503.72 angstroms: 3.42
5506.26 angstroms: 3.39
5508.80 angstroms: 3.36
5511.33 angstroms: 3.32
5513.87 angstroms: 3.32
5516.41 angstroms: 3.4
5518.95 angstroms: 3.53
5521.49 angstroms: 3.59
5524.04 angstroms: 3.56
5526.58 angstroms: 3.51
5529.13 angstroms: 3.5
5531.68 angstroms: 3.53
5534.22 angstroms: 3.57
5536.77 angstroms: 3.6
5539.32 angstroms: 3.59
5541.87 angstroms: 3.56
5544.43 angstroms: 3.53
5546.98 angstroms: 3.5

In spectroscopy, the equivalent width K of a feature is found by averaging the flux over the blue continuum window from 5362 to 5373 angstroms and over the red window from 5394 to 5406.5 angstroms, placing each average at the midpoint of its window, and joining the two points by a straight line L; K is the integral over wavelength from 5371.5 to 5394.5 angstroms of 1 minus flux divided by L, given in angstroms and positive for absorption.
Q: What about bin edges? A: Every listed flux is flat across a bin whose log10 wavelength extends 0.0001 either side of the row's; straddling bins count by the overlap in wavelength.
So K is -0.9 angstroms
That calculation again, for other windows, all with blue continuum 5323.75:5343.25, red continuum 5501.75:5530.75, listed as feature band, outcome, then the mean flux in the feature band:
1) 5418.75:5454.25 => -0.3 angstroms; 3.41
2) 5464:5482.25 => 0.5 angstroms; 3.31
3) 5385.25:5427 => 0.6 angstroms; 3.31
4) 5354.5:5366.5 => -1.1 angstroms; 3.63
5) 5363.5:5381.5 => -0.8 angstroms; 3.47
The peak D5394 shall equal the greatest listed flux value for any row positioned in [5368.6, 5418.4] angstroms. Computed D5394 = 3.57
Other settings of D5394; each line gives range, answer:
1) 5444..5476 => 3.45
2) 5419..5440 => 3.49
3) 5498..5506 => 3.48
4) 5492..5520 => 3.53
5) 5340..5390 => 3.73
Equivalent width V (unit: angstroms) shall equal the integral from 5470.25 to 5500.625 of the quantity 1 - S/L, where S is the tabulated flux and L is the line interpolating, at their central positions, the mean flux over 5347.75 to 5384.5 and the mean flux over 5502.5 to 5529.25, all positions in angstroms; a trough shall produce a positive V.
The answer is 0.96 angstroms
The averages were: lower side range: 3.55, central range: 3.35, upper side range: 3.44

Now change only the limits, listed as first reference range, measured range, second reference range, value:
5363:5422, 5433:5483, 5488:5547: 0.7 angstroms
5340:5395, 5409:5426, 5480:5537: 0.5 angstroms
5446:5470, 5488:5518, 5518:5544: 0.7 angstroms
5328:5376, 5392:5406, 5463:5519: 1.0 angstroms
